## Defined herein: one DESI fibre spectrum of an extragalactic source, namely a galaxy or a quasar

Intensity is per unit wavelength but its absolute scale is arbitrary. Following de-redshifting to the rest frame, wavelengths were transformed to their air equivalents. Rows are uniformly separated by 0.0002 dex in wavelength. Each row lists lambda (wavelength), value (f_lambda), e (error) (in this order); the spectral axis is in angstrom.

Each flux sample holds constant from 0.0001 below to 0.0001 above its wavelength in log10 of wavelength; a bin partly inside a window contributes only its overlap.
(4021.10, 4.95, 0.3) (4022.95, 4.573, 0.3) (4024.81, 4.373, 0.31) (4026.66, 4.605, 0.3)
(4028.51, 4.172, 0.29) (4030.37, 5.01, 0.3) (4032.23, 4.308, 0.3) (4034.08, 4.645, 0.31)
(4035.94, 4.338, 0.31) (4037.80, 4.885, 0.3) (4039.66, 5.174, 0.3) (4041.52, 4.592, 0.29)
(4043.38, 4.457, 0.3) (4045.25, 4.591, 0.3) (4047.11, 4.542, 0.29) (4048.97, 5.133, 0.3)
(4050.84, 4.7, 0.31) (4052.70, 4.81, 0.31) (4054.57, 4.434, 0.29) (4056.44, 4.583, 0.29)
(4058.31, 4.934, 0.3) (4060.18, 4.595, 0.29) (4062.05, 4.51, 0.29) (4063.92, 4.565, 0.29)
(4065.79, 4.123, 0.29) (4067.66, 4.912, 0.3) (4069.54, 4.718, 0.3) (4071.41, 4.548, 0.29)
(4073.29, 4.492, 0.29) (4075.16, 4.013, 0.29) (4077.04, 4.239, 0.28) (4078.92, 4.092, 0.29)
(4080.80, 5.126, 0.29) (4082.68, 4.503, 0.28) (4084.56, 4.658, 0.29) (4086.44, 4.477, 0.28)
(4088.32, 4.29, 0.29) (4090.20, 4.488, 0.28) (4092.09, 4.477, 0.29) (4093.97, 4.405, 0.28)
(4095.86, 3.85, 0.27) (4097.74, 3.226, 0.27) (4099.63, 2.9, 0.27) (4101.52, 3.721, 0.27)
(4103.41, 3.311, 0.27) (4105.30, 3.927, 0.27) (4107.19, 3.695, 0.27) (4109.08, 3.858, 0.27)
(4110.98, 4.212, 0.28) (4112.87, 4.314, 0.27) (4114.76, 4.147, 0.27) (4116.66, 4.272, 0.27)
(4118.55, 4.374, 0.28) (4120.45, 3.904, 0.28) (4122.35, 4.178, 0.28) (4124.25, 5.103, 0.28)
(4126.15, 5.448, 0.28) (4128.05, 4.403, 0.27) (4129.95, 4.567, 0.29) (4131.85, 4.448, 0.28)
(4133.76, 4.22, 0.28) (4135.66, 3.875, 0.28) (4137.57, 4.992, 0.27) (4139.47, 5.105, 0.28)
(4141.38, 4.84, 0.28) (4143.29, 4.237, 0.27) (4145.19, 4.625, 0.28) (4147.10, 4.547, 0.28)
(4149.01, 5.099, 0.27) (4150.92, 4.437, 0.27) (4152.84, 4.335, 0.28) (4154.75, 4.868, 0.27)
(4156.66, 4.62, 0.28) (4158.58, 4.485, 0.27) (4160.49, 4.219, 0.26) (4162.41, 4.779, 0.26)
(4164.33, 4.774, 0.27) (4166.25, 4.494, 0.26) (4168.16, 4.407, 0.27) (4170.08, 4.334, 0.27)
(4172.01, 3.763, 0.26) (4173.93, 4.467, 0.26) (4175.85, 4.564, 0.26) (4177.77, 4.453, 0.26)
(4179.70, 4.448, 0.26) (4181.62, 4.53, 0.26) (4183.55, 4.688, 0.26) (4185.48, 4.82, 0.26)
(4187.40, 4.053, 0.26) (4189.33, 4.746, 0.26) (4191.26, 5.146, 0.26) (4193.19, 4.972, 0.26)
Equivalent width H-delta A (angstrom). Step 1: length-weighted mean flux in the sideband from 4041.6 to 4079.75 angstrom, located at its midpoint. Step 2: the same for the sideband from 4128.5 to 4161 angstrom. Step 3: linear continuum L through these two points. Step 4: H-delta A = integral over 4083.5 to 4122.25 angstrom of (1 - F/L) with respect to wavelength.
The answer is 4.48 angstrom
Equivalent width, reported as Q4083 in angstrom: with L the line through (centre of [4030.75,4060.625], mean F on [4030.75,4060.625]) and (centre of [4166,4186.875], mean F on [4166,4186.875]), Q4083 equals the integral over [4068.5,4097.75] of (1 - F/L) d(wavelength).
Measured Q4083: 1.4 angstrom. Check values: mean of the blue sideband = 4.68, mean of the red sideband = 4.44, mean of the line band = 4.39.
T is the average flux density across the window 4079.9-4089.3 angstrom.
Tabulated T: 4.61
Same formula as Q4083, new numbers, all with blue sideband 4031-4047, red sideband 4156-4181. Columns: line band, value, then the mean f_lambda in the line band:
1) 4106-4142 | 0.8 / 4.41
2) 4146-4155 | -0.3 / 4.64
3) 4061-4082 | 0.4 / 4.49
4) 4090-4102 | 1.9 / 3.83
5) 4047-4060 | -0.4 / 4.74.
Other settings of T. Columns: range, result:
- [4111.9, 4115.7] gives 4.24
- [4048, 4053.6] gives 4.88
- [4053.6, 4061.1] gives 4.63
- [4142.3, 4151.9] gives 4.59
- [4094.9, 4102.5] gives 3.42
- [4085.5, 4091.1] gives 4.42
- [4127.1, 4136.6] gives 4.3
